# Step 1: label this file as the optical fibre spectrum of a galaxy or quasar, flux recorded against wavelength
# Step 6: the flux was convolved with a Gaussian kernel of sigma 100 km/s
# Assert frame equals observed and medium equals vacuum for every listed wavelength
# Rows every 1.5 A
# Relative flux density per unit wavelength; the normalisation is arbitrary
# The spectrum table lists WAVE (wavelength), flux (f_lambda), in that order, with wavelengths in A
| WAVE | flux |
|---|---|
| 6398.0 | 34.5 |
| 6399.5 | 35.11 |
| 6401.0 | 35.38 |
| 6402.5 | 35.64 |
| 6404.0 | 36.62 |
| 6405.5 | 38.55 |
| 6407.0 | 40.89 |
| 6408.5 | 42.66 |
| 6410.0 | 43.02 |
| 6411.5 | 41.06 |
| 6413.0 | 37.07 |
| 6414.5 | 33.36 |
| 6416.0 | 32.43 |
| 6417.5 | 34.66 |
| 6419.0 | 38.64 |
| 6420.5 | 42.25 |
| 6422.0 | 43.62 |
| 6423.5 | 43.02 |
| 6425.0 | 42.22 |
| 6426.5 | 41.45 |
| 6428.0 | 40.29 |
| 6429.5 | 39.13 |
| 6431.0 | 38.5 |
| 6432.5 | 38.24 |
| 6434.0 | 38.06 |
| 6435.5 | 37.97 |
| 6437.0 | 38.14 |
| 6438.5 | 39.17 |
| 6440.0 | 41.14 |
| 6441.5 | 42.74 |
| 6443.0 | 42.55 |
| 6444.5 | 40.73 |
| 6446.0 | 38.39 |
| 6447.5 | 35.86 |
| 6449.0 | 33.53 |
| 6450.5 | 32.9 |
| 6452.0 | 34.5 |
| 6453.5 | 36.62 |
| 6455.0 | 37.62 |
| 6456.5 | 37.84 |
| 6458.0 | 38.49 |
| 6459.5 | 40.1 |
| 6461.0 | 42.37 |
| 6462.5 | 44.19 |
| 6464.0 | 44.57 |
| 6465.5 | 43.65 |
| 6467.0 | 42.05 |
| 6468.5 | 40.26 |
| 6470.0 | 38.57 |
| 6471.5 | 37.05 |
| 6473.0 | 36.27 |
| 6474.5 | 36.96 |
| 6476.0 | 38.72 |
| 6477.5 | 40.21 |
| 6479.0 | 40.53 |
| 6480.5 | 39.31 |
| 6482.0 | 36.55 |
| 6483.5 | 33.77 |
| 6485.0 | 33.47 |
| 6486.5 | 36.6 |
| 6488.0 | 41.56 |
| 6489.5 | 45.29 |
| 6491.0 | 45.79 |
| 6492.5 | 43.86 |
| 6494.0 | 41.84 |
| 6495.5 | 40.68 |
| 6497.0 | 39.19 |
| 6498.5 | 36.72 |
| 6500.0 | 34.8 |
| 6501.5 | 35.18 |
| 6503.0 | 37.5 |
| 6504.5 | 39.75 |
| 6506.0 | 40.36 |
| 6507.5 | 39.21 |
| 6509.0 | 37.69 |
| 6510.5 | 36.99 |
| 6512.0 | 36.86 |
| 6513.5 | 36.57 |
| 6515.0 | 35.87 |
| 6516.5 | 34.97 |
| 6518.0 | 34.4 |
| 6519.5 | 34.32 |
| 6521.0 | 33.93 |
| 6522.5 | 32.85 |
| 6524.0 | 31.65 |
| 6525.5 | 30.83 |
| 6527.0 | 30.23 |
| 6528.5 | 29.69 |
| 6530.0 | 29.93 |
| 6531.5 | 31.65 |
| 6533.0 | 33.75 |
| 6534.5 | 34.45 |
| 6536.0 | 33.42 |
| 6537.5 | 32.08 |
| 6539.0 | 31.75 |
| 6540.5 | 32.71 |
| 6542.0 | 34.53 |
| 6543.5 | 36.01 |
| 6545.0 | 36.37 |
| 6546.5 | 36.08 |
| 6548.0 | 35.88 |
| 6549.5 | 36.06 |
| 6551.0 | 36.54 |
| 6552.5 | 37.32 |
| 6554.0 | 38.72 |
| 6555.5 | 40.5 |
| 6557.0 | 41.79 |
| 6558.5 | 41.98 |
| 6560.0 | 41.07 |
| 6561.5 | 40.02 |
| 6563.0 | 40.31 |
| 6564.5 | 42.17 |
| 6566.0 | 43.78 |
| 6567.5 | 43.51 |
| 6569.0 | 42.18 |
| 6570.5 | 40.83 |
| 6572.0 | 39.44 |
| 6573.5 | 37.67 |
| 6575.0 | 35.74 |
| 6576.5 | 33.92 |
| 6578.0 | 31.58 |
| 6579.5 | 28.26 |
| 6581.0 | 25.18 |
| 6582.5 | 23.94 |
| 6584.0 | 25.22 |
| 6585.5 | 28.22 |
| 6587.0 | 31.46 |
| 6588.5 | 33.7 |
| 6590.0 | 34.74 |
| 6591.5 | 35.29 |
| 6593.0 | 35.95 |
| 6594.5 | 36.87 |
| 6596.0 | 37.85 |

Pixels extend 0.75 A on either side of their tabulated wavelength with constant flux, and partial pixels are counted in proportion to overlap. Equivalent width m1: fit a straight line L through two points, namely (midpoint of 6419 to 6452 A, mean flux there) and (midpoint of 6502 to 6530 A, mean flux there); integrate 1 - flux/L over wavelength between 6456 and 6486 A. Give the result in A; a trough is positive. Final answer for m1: -1.4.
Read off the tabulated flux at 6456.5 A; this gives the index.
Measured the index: 37.84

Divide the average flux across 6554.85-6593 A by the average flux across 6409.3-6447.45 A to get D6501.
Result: 0.91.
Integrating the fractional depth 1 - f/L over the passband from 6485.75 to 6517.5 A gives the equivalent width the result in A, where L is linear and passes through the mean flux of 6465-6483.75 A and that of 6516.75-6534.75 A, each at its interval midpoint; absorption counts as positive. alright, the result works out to -3.12 A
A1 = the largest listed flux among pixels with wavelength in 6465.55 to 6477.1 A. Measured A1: 42.05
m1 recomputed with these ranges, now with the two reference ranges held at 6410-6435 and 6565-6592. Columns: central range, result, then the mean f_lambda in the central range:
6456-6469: -1.29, 41.6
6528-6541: 1.24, 32.2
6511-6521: 0.21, 35.4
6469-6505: -1.63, 38.8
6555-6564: -1.60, 41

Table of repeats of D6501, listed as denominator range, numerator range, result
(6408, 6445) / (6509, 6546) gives 0.85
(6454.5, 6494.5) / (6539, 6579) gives 0.96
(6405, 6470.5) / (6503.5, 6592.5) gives 0.90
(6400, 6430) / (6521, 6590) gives 0.90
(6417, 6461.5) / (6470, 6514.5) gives 0.99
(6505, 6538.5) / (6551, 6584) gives 1.09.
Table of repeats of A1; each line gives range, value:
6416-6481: 44.57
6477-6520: 45.79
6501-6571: 43.78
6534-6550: 36.37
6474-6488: 41.56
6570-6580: 40.83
